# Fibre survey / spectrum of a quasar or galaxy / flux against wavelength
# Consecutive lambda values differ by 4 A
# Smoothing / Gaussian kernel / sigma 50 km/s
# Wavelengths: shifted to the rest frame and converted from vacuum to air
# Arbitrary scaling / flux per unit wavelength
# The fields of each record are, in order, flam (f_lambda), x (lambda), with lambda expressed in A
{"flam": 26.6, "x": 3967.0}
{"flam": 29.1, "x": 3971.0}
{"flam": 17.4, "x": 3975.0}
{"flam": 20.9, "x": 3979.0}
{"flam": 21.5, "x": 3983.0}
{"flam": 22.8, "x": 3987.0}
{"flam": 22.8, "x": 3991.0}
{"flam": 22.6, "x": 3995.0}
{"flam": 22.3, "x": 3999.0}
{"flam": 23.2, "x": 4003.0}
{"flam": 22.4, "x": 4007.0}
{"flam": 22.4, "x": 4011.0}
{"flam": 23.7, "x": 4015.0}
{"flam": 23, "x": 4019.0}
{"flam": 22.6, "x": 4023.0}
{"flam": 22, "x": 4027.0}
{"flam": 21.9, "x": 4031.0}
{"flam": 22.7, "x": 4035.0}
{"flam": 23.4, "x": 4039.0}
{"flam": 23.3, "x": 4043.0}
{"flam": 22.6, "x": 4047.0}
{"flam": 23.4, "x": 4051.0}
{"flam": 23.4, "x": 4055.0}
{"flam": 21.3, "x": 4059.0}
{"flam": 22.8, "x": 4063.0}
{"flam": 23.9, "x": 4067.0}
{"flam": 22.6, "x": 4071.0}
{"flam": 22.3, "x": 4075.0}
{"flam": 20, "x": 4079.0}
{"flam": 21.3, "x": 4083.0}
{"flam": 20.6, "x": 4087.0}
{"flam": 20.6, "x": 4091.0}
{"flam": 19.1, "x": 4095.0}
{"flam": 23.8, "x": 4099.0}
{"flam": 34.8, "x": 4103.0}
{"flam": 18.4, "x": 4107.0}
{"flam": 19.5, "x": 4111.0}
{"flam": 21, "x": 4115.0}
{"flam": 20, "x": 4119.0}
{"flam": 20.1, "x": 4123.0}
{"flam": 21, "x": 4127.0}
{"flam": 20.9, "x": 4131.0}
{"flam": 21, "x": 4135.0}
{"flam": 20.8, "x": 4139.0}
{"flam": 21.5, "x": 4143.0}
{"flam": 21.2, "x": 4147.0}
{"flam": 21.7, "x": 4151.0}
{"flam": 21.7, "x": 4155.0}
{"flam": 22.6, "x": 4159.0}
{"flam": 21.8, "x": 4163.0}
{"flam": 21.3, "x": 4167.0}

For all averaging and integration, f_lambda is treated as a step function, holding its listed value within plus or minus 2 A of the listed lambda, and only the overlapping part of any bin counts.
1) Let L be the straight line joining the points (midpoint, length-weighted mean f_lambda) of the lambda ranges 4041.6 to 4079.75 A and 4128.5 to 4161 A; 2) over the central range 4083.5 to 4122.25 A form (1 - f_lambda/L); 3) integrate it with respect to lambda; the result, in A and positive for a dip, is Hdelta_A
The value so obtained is 0.23 A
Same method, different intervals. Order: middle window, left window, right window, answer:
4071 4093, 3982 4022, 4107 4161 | 0.5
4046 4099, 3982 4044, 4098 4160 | 0.8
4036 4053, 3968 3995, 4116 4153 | -1.0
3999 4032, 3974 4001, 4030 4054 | -0.5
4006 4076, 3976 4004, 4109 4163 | -3.4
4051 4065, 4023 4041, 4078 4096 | -0.7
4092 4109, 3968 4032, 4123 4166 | -1.6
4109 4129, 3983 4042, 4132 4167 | 1.3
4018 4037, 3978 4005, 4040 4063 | 0.2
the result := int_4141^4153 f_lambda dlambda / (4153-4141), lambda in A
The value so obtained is 21.5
